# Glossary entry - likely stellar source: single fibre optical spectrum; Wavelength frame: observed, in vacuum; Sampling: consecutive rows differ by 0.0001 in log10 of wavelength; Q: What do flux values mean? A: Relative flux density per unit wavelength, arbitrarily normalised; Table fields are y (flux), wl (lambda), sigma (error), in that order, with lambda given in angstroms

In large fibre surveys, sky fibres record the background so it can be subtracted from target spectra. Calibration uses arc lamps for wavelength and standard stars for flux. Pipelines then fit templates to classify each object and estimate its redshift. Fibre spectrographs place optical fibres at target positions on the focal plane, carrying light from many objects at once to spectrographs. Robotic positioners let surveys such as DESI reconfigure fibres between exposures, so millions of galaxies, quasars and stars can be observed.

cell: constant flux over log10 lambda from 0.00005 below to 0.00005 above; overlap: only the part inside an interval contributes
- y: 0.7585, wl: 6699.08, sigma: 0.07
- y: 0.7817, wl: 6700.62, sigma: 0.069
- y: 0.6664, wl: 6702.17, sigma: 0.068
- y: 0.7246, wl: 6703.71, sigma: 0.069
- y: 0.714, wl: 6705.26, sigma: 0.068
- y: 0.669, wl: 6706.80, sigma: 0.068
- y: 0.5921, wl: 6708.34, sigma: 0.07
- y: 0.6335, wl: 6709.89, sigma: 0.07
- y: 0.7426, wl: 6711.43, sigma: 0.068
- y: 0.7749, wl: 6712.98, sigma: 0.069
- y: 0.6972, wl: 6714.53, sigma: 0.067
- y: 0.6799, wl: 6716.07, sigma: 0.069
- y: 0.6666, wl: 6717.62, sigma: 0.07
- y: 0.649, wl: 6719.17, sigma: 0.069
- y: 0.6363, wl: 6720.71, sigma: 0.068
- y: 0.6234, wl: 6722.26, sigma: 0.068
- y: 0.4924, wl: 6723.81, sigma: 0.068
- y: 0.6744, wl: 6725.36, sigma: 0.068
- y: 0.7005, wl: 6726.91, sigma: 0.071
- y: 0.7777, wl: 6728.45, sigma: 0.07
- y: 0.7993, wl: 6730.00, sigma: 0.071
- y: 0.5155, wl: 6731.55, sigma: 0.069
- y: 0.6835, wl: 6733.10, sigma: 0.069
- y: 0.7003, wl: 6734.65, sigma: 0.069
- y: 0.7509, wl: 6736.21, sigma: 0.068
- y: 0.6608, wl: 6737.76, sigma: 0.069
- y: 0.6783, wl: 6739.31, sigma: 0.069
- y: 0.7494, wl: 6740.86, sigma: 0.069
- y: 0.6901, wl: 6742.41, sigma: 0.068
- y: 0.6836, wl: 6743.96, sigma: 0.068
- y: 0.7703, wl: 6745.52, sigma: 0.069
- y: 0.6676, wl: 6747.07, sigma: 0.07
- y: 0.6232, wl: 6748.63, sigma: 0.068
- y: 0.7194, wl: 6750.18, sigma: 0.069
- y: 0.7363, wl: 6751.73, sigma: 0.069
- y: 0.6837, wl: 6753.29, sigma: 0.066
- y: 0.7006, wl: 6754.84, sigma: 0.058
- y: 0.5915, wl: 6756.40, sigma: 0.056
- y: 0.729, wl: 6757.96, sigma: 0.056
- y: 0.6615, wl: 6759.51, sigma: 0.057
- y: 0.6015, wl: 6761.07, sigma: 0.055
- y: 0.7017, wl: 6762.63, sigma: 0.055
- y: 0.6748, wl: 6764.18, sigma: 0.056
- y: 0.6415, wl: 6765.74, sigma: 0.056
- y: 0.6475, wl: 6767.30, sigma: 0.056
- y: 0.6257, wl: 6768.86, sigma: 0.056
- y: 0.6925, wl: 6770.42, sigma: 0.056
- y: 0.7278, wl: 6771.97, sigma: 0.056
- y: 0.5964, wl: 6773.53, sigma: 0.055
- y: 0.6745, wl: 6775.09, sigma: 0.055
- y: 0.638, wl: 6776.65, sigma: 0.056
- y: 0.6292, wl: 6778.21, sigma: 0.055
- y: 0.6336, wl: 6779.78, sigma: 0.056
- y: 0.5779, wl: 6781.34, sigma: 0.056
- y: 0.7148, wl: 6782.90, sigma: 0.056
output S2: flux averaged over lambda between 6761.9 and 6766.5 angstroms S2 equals 0.673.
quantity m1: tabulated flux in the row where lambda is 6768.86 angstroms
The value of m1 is 0.6257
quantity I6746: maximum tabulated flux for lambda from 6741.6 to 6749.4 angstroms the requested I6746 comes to 0.7703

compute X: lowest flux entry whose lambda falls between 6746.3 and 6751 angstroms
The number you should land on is 0.6232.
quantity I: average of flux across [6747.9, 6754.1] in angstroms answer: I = 0.692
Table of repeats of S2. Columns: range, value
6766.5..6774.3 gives 0.658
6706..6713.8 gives 0.683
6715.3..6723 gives 0.651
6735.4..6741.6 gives 0.709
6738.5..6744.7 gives 0.701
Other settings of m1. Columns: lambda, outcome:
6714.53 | 0.6972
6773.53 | 0.5964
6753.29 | 0.6837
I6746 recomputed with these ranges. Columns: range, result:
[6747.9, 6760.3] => 0.7363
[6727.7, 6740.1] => 0.7993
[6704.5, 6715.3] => 0.7749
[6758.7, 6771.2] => 0.7017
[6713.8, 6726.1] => 0.6972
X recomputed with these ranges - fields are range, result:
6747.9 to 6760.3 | 0.5915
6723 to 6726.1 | 0.4924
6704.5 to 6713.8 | 0.5921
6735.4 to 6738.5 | 0.6608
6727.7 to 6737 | 0.5155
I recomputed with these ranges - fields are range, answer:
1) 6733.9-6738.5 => 0.703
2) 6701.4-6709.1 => 0.674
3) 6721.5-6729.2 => 0.654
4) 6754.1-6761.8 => 0.656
